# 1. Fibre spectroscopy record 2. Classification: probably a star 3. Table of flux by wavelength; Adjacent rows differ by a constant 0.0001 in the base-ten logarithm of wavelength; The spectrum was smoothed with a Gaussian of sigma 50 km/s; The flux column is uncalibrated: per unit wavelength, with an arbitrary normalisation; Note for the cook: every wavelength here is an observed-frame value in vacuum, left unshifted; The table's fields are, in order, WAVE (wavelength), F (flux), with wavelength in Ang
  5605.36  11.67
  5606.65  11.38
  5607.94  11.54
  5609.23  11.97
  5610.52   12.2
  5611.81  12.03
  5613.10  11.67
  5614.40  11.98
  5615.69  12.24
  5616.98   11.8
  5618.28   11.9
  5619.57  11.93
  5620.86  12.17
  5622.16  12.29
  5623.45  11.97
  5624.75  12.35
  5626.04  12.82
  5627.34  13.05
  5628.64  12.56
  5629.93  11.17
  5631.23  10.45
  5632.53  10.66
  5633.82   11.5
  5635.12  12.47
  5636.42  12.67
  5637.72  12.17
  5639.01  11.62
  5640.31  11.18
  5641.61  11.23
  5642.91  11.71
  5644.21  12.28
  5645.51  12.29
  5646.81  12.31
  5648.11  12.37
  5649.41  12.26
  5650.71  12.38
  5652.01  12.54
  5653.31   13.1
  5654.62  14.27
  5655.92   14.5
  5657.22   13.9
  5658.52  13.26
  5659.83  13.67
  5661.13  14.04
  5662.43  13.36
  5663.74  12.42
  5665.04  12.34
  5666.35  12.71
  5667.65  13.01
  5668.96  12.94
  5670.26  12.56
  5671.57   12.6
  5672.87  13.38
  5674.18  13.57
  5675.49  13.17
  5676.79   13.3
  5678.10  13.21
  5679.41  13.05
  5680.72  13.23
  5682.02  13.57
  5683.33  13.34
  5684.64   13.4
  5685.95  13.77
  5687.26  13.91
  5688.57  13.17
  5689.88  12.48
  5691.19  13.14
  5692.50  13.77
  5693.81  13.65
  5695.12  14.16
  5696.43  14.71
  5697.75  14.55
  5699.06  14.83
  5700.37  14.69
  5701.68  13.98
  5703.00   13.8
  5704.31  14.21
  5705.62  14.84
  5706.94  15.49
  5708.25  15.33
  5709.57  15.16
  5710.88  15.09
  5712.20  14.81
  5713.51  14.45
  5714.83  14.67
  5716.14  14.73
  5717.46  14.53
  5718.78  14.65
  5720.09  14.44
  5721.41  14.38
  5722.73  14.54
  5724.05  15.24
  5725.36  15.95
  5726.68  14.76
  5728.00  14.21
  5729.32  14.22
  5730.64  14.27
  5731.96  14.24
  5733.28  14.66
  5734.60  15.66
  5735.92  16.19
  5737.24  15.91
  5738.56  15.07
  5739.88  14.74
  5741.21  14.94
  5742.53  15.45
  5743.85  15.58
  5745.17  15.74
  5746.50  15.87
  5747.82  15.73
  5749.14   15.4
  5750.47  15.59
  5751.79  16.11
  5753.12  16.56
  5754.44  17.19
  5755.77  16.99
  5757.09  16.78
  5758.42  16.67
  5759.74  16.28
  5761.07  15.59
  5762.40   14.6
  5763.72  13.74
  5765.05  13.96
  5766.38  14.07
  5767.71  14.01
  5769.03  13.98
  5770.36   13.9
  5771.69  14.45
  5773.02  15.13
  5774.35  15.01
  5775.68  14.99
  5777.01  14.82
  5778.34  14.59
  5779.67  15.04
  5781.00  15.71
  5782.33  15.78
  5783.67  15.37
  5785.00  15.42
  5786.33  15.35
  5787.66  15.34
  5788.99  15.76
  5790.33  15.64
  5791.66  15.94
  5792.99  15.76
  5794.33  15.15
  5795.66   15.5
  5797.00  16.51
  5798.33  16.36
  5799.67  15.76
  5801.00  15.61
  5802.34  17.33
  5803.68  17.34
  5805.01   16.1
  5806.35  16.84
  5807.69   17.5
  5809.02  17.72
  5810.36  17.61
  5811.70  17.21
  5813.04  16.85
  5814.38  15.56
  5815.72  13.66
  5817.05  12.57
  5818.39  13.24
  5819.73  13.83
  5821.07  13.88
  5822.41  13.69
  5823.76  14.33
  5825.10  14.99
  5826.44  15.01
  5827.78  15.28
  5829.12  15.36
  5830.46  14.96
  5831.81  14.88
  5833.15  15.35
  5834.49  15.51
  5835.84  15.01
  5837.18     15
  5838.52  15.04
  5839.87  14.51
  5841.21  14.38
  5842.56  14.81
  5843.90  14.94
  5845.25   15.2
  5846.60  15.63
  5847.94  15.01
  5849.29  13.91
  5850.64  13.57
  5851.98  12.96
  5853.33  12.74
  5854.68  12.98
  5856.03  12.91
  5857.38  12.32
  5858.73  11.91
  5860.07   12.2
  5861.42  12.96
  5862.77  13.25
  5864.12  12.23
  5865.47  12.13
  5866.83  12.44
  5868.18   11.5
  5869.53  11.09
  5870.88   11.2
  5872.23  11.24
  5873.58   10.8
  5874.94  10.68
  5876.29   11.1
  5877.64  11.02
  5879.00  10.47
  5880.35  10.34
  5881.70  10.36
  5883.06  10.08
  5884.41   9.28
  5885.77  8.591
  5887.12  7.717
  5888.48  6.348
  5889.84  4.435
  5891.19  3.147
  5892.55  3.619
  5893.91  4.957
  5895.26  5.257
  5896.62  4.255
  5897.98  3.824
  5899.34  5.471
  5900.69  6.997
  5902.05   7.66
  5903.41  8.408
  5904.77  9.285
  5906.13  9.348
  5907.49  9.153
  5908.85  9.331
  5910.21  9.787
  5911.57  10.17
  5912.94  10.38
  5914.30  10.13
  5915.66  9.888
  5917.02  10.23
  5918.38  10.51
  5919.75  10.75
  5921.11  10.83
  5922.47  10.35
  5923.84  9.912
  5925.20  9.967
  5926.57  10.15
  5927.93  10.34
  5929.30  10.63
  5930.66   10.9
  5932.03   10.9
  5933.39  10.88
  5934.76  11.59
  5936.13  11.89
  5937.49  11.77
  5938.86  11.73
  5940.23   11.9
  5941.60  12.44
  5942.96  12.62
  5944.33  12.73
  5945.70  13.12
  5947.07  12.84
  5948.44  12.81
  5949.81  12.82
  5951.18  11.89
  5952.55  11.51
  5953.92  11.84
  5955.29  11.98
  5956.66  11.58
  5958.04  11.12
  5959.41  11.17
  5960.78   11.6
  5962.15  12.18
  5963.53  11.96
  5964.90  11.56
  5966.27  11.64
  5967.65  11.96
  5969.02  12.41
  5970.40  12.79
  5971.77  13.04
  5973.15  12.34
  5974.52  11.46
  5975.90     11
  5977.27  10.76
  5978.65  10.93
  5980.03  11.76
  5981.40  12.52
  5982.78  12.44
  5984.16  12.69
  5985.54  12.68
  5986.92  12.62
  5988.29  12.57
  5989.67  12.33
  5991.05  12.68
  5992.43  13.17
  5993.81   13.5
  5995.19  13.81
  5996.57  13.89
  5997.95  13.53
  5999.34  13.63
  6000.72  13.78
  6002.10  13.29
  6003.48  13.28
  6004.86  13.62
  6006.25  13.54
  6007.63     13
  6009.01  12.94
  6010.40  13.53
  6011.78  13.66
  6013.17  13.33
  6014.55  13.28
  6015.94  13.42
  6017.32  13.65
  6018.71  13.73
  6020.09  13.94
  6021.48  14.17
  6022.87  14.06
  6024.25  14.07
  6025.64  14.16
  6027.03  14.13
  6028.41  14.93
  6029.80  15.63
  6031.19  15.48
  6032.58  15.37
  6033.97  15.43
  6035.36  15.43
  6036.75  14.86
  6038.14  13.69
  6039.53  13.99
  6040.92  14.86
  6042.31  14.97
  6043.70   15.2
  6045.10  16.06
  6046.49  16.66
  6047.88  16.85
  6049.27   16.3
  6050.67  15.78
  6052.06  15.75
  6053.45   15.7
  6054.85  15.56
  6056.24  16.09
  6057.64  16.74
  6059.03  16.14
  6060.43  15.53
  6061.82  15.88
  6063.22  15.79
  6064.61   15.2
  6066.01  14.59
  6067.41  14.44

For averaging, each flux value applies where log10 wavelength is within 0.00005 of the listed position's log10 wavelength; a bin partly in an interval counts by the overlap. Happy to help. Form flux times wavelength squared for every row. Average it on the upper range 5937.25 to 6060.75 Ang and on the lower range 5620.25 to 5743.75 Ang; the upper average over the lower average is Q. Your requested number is 1.1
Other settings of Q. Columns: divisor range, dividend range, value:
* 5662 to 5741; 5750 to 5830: 1.13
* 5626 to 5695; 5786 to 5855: 1.26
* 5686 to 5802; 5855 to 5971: 0.73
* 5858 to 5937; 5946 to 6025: 1.37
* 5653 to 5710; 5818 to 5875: 1.06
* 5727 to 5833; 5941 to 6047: 0.92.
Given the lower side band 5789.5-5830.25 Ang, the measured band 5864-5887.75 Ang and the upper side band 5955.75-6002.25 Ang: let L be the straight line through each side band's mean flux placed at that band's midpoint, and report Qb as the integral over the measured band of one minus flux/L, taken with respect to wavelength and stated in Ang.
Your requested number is 6.11 Ang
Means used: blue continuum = 15.6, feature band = 10.6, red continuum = 12.4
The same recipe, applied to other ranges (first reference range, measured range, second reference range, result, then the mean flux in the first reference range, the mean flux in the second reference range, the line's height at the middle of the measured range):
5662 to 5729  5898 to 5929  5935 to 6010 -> 8.1 Ang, 14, 12.4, 12.7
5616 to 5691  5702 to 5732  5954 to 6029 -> -4.7 Ang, 12.7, 12.8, 12.7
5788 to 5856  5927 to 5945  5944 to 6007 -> 2.2 Ang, 15.2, 12.4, 13.1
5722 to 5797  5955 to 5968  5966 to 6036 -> 1.9 Ang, 15.3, 13.3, 13.6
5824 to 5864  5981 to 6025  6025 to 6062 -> 5.4 Ang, 14.2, 15.4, 15.2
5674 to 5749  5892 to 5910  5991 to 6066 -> 9.5 Ang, 14.5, 14.6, 14.5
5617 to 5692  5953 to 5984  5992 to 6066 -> 5.3 Ang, 12.7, 14.6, 14.3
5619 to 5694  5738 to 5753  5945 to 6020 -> -3.3 Ang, 12.7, 12.6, 12.7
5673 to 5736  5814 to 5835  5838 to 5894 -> -4.1 Ang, 14.3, 11.4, 12.1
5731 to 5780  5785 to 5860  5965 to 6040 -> -1.5 Ang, 15.3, 13.3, 14.7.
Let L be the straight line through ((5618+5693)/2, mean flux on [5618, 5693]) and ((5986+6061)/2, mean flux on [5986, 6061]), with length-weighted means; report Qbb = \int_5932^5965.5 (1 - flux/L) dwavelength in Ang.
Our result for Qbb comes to 4.98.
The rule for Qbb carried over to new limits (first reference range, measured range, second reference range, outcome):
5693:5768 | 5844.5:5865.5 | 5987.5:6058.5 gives 2.1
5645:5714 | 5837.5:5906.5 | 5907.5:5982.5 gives 8.6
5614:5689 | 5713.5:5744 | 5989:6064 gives -4.4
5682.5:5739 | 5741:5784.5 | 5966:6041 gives -3.2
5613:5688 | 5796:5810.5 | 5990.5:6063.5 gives -3.6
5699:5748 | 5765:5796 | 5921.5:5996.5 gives -1.9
